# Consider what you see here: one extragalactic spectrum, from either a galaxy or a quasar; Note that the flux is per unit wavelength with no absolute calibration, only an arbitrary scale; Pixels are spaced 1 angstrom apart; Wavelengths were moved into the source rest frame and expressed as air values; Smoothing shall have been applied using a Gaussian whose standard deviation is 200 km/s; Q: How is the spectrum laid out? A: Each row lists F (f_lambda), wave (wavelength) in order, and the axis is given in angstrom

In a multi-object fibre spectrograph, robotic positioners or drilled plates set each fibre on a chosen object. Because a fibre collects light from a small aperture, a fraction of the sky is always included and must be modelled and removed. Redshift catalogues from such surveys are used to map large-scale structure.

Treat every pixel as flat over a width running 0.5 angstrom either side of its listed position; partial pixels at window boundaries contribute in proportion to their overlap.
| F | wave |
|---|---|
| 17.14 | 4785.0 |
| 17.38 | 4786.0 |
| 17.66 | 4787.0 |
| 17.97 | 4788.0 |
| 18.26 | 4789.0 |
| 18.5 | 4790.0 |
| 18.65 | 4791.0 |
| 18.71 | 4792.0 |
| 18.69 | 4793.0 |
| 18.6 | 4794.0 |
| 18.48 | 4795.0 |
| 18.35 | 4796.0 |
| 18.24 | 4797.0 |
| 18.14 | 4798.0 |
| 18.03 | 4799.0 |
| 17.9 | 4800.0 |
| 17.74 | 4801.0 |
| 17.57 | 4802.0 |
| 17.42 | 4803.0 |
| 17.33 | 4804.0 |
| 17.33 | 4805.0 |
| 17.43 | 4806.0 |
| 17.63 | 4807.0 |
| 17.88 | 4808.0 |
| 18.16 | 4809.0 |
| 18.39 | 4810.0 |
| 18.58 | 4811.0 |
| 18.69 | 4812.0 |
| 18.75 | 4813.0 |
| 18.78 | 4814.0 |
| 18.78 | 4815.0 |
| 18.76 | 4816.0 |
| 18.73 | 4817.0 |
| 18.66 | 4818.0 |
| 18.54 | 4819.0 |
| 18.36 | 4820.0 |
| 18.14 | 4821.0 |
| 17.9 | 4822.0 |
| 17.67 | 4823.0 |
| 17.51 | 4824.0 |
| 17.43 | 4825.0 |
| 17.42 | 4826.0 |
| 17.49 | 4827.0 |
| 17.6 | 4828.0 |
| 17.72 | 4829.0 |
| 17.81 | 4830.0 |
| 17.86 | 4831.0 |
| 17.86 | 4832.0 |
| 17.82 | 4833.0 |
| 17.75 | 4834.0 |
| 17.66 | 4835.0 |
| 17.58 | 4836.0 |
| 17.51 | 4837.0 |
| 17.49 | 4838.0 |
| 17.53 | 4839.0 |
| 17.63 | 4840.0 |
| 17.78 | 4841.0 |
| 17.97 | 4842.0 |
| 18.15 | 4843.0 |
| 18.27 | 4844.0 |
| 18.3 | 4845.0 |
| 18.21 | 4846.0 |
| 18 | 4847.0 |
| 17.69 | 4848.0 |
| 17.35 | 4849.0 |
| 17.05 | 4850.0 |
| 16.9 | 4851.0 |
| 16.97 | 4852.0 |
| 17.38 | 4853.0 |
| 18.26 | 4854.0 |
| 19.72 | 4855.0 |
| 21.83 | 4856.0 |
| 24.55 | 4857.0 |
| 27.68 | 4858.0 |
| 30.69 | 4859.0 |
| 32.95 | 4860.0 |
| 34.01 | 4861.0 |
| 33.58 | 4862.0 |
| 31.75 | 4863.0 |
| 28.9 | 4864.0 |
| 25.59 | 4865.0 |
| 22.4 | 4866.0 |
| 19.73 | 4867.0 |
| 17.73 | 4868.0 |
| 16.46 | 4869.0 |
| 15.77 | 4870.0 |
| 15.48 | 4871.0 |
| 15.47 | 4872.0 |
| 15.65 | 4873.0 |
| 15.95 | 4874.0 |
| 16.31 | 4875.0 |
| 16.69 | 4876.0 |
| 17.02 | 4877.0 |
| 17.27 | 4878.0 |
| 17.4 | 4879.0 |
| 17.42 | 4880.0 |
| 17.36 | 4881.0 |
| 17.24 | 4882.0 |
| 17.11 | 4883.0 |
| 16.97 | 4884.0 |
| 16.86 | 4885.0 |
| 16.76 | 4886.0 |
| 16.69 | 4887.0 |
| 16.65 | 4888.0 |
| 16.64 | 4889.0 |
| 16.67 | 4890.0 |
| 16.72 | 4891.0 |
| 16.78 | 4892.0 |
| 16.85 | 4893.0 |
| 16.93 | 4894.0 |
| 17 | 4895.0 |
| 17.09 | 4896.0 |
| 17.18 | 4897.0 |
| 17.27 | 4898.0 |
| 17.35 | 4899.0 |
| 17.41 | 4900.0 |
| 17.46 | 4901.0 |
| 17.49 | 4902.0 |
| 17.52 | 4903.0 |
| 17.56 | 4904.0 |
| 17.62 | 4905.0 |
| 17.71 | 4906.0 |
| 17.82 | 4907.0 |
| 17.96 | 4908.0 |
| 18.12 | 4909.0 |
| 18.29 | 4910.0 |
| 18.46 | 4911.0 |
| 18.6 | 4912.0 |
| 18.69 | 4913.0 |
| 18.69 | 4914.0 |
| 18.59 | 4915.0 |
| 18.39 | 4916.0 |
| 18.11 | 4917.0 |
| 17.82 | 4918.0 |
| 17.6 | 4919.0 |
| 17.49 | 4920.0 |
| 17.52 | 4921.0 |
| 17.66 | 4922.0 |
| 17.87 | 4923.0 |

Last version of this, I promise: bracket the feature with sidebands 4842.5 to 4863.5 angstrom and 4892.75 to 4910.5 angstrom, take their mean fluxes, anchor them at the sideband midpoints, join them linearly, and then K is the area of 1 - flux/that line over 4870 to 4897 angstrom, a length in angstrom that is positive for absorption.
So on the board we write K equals 3.6 angstrom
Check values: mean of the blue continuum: 22.3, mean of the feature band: 16.7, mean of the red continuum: 17.5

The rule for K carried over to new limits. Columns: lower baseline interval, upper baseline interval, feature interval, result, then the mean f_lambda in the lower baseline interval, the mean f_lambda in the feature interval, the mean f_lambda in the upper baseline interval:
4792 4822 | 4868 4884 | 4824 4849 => -0.3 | 18.2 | 17.8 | 16.6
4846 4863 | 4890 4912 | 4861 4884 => 1.3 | 22.9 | 19.7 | 17.5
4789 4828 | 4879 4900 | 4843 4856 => -0.3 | 18.1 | 18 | 17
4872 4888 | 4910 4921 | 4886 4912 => 0.3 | 16.8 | 17.3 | 18.2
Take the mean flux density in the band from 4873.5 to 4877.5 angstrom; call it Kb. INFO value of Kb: 16.5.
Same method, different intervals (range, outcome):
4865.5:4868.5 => 20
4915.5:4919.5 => 18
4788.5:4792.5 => 18.5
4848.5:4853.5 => 17.1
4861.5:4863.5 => 32.7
